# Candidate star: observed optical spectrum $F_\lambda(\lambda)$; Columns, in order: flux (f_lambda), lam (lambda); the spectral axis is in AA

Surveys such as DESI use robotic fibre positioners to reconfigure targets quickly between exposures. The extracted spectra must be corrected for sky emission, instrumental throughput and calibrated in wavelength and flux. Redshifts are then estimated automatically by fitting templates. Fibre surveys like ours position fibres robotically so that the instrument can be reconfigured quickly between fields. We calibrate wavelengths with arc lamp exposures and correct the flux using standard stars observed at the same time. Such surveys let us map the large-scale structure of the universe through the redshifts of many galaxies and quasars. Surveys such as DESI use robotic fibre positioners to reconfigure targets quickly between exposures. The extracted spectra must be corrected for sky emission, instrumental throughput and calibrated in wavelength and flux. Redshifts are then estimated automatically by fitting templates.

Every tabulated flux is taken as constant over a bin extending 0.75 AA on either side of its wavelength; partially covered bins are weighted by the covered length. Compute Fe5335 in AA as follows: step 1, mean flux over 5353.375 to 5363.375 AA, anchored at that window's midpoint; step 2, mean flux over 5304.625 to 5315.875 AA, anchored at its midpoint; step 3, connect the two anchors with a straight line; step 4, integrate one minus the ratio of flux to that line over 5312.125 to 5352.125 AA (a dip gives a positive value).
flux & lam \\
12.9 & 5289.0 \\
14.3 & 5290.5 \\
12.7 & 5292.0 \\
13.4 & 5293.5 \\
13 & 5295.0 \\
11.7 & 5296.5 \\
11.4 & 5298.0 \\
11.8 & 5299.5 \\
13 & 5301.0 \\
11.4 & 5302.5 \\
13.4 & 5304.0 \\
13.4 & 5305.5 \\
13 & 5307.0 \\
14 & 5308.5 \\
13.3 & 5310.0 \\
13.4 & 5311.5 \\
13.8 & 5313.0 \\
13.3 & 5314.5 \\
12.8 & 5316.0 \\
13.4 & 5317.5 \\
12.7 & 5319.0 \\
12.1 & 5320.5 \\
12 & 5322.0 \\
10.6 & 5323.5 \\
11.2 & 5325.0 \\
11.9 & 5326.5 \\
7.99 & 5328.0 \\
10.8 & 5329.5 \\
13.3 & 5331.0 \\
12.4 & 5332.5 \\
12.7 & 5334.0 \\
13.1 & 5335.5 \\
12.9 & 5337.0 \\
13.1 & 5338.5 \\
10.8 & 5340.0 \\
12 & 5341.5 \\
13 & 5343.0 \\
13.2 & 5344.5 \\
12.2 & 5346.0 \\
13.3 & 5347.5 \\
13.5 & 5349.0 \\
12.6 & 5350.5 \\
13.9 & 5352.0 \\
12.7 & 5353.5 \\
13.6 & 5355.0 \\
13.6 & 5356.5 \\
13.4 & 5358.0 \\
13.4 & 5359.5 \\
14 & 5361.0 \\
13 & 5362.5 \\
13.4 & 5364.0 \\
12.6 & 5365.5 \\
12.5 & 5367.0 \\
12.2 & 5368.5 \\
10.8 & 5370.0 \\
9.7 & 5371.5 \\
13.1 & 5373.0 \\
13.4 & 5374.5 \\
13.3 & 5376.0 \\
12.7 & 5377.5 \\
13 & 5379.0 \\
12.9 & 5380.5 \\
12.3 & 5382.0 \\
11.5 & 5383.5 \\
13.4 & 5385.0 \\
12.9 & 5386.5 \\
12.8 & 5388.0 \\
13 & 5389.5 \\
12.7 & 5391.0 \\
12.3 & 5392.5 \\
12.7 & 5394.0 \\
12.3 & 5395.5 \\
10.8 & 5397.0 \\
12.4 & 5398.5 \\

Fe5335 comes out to 3.1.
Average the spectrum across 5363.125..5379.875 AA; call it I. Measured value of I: 12.4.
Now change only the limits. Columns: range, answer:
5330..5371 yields 12.8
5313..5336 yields 12.1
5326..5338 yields 11.9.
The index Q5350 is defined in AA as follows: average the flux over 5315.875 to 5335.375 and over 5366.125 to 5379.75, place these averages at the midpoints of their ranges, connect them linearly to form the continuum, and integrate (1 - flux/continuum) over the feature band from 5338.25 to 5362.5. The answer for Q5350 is -1.9 AA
